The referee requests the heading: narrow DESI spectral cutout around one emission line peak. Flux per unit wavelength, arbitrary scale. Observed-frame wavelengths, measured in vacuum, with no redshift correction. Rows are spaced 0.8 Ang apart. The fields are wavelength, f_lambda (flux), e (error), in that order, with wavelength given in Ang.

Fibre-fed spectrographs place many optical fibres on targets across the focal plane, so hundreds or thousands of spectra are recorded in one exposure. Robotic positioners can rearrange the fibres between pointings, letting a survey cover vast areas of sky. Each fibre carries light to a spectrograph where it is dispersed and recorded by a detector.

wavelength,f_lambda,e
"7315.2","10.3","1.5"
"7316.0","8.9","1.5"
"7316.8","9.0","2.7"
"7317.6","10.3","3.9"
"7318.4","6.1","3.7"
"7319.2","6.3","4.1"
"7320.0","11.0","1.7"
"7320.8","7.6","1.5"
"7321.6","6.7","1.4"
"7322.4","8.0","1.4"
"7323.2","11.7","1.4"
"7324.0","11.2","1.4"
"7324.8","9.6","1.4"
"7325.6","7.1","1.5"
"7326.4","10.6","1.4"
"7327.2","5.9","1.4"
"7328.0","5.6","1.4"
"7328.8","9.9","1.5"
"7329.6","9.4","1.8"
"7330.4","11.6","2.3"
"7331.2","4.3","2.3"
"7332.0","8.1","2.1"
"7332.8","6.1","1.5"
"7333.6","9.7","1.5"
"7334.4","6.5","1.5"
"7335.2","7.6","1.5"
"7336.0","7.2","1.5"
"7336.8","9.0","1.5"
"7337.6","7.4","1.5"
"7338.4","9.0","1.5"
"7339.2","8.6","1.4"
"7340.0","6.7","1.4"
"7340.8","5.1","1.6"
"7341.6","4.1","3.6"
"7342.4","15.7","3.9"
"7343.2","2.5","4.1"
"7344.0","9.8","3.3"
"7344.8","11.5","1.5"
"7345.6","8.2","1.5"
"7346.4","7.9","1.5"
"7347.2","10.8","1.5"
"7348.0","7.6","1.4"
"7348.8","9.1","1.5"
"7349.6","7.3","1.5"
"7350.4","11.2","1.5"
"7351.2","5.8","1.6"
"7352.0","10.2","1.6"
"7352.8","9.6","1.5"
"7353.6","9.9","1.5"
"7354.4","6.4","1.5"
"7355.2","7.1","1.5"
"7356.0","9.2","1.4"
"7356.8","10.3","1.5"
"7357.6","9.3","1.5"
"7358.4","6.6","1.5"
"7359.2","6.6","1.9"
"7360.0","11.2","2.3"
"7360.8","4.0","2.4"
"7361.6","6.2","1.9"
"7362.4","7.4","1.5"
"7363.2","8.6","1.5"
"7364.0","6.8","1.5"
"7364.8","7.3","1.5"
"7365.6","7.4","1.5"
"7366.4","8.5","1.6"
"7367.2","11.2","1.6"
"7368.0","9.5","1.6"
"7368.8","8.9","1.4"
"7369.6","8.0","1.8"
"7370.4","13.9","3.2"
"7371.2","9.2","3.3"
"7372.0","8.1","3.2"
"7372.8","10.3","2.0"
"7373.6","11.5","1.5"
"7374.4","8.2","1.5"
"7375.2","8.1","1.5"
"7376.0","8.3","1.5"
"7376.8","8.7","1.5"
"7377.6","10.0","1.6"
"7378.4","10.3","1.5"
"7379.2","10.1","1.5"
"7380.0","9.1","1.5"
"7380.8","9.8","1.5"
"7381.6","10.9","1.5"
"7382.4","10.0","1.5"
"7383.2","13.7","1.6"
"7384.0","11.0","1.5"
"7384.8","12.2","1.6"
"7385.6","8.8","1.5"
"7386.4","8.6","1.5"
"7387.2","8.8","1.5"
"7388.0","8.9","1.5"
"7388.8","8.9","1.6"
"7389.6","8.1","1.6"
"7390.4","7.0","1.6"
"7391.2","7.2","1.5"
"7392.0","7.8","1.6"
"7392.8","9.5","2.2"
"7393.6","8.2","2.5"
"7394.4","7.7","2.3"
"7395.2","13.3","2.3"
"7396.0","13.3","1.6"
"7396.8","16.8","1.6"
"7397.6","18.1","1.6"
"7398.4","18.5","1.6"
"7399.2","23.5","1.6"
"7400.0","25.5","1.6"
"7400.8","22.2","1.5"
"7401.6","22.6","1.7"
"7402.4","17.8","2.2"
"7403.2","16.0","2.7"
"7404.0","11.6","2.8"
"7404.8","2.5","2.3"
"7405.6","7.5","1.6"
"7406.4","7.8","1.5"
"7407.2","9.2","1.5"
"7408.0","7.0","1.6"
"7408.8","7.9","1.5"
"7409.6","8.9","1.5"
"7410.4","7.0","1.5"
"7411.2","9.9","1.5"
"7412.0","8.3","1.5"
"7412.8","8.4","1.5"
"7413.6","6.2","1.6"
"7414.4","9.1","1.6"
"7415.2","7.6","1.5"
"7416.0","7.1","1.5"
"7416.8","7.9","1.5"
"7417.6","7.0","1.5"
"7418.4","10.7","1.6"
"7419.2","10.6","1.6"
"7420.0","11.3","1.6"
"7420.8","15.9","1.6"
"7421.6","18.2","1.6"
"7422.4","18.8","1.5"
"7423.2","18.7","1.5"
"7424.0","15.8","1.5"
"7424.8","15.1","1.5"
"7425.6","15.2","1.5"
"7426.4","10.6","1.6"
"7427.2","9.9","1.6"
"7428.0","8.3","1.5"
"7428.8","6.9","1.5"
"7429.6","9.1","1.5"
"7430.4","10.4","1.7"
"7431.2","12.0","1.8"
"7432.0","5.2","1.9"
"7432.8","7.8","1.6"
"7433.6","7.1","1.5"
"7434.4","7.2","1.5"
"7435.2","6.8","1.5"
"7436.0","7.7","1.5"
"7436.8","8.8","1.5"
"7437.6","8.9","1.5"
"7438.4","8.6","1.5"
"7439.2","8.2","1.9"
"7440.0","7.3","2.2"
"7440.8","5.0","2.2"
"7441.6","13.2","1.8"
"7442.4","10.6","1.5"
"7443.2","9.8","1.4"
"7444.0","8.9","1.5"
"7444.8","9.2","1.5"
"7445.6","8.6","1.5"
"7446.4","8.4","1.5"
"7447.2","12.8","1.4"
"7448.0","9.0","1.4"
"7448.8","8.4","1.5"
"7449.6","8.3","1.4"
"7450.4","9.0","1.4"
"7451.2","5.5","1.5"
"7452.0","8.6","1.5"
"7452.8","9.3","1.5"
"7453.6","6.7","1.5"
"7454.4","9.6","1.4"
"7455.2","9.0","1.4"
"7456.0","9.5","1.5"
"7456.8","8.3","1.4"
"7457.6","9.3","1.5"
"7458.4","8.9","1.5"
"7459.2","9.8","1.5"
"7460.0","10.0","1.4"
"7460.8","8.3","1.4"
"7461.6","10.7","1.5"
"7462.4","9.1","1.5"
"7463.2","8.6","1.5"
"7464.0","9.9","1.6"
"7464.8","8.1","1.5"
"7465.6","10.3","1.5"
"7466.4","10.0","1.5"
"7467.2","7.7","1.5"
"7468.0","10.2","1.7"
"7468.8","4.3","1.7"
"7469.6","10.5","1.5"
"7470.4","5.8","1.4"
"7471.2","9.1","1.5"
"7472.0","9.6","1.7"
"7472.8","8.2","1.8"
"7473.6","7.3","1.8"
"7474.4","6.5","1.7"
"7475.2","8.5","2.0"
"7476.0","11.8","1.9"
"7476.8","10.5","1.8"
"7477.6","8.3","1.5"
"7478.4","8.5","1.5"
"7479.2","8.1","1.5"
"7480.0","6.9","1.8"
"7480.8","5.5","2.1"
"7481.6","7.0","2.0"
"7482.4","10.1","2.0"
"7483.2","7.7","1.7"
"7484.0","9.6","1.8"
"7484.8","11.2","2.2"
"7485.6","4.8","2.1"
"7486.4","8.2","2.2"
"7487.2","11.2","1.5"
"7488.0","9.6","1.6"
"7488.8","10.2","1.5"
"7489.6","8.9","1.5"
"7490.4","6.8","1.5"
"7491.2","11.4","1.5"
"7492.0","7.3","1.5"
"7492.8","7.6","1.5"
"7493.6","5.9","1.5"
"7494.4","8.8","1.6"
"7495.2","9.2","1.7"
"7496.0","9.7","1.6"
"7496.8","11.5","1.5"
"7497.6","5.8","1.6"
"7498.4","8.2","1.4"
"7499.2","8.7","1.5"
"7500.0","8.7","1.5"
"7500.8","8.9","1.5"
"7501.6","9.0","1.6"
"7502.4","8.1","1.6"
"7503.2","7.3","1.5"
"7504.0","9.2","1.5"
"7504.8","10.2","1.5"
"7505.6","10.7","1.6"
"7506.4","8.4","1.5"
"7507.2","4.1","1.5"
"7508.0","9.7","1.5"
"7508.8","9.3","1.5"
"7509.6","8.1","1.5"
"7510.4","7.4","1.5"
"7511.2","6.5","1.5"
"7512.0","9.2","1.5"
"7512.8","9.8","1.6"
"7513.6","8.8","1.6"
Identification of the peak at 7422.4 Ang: [N II]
